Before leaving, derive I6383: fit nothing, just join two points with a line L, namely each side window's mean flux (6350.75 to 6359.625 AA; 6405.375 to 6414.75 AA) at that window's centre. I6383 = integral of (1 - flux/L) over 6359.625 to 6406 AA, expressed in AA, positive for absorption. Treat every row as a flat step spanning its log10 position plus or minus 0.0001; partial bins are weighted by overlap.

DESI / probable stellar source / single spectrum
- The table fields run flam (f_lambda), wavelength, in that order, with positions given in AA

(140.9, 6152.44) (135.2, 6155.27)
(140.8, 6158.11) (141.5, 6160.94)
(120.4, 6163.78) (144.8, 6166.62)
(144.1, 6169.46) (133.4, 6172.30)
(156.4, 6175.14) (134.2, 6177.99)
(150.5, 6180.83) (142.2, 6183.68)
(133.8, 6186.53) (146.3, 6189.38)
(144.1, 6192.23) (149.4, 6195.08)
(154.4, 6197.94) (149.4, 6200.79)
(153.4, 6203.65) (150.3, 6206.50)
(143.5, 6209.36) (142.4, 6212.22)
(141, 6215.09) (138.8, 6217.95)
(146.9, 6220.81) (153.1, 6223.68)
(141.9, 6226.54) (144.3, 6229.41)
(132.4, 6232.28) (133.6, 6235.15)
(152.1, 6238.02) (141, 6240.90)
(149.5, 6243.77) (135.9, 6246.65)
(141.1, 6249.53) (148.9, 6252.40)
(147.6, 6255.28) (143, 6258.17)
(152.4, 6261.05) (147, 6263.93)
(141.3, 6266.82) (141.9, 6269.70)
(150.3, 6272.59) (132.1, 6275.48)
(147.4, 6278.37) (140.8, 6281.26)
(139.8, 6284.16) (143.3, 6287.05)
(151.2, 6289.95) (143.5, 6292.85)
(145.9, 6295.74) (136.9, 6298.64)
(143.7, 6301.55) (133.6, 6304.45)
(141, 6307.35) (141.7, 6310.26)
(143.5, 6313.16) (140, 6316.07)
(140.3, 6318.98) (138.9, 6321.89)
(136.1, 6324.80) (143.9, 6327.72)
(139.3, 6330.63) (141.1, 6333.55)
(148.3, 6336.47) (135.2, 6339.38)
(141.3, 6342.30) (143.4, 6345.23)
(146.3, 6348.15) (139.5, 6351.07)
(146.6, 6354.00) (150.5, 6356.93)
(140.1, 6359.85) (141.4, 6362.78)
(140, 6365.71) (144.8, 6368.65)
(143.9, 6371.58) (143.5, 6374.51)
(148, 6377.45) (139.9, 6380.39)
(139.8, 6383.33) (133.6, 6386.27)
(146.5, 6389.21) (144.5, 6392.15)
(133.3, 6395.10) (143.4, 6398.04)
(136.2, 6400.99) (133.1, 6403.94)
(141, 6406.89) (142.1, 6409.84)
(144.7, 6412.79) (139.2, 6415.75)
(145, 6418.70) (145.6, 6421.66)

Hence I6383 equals 1.03 AA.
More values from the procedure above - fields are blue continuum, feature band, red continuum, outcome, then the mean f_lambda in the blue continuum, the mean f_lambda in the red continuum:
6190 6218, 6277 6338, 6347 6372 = 1.2 AA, 147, 144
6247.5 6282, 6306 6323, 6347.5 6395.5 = 0.3 AA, 144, 143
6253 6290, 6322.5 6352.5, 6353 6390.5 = 0.4 AA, 144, 143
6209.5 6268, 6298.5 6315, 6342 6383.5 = 0.4 AA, 144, 143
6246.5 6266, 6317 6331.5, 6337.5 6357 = 0.4 AA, 146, 143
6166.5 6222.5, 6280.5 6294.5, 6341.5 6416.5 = 0.0 AA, 145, 142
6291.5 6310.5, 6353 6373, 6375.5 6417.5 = -0.5 AA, 141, 140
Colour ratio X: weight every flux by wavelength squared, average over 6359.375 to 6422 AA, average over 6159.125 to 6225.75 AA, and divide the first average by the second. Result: 1.04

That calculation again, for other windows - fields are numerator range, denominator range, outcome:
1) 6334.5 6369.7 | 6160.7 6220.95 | 1.05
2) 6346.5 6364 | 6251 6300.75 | 1.02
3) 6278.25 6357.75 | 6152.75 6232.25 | 1.03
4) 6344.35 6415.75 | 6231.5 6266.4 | 1.03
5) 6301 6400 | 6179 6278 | 1.02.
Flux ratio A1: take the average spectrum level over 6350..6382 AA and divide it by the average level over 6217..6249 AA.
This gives 1.01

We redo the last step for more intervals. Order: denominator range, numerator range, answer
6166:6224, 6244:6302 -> 0.99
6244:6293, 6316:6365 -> 0.98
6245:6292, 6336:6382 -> 0.99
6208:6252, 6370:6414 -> 0.99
